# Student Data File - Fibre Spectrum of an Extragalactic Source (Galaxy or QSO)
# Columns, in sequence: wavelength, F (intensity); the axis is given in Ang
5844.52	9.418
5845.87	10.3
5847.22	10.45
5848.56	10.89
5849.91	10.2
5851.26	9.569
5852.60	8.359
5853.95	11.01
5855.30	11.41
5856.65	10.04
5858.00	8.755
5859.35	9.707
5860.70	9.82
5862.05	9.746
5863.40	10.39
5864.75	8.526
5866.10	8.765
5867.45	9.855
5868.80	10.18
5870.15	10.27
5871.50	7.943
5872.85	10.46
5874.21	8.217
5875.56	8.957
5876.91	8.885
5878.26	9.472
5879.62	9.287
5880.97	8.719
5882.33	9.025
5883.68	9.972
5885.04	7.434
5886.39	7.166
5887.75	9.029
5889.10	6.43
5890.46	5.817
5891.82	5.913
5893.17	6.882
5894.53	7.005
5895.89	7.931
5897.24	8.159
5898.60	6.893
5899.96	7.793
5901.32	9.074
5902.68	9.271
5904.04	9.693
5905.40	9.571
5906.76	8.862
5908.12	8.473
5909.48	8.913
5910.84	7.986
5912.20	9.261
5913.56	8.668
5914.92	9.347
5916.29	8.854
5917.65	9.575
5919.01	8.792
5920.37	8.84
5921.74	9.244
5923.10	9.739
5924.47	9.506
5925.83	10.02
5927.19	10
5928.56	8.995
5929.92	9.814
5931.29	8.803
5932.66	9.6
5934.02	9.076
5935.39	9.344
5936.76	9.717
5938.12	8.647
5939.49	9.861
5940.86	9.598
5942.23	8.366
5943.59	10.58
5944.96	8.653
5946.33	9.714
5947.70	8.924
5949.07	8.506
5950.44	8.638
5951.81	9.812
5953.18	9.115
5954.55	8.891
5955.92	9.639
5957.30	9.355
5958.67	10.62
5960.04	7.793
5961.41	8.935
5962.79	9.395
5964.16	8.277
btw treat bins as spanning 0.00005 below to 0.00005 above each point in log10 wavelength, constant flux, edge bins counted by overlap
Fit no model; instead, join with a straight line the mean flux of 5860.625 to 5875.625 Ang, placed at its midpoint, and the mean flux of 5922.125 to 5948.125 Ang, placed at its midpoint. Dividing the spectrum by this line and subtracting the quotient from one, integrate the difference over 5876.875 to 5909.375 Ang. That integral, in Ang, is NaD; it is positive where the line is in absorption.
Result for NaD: 4.2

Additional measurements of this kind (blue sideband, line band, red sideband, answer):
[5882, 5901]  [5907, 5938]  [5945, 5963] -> -3.19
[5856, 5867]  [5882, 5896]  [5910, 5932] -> 2.84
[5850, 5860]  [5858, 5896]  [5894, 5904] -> 1.59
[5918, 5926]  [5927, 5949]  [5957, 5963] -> -0.11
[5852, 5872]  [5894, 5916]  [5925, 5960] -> 2.14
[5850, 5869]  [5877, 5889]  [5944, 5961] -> 1.16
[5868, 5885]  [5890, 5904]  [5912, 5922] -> 2.35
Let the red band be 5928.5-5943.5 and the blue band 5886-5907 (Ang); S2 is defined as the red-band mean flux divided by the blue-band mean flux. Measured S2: 1.19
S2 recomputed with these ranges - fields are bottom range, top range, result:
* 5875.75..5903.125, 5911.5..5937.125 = 1.16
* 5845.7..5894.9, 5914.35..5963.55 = 1.03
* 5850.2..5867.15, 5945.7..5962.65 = 0.95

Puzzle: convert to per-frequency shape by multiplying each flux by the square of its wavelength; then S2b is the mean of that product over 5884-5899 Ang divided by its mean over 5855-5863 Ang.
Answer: 0.7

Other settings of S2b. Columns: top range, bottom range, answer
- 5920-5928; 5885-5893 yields 1.40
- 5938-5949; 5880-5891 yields 1.18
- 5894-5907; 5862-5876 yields 0.91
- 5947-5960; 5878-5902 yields 1.20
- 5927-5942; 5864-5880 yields 1.03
